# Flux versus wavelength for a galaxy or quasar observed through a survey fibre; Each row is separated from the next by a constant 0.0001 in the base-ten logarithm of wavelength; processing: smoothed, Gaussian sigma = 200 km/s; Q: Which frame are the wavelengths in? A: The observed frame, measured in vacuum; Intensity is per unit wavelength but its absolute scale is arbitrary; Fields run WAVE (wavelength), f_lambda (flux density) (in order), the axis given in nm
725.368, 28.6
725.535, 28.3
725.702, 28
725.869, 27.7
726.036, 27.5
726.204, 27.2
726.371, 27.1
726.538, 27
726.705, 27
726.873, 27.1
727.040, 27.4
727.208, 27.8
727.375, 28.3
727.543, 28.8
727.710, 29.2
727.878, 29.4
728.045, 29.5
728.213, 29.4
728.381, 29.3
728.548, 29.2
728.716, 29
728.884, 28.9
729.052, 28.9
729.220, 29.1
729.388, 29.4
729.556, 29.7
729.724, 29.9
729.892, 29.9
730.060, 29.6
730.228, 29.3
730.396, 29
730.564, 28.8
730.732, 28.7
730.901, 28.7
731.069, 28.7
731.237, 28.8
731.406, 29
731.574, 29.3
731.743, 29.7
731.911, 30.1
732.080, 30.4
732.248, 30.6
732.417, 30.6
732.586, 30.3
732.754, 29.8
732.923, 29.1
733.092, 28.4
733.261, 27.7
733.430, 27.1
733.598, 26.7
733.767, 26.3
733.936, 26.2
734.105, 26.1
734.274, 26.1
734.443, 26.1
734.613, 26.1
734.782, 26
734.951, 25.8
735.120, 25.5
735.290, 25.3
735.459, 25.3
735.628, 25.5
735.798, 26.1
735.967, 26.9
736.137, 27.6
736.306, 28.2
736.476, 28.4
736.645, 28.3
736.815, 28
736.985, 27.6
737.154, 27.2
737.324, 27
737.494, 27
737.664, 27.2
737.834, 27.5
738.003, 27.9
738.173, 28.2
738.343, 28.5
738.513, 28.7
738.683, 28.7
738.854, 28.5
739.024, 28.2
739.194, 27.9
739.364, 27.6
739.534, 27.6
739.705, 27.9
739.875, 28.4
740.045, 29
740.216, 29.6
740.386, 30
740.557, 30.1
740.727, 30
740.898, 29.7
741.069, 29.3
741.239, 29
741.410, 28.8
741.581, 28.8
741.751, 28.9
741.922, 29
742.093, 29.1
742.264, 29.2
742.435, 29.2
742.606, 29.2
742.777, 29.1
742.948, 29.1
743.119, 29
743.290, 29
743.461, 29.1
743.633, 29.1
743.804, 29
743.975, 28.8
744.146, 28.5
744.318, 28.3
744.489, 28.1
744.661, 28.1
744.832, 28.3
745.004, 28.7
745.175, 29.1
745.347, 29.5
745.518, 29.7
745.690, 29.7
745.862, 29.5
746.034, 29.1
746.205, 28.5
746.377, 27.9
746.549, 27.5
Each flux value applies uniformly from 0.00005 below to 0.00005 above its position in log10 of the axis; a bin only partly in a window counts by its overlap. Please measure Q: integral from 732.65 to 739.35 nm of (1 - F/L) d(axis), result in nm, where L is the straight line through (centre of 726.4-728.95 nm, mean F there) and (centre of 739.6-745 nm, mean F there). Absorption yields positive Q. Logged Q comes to 0.347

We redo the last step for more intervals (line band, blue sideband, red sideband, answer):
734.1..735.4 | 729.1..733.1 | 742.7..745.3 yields 0.15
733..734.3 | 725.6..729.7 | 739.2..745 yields 0.08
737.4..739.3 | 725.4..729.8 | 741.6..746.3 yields 0.05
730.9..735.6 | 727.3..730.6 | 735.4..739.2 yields 0.10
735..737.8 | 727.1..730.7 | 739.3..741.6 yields 0.20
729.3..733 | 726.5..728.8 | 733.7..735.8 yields -0.32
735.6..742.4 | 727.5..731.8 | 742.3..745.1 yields 0.15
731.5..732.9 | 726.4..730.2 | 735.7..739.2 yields -0.08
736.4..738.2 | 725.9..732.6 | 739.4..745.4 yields 0.08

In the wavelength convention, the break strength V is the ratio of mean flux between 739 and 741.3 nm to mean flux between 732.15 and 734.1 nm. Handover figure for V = 1.02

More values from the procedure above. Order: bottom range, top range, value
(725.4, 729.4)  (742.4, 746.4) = 1.02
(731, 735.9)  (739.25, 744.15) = 1.05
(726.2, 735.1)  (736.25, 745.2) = 1.01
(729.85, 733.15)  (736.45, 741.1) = 0.96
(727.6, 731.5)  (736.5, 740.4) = 0.96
